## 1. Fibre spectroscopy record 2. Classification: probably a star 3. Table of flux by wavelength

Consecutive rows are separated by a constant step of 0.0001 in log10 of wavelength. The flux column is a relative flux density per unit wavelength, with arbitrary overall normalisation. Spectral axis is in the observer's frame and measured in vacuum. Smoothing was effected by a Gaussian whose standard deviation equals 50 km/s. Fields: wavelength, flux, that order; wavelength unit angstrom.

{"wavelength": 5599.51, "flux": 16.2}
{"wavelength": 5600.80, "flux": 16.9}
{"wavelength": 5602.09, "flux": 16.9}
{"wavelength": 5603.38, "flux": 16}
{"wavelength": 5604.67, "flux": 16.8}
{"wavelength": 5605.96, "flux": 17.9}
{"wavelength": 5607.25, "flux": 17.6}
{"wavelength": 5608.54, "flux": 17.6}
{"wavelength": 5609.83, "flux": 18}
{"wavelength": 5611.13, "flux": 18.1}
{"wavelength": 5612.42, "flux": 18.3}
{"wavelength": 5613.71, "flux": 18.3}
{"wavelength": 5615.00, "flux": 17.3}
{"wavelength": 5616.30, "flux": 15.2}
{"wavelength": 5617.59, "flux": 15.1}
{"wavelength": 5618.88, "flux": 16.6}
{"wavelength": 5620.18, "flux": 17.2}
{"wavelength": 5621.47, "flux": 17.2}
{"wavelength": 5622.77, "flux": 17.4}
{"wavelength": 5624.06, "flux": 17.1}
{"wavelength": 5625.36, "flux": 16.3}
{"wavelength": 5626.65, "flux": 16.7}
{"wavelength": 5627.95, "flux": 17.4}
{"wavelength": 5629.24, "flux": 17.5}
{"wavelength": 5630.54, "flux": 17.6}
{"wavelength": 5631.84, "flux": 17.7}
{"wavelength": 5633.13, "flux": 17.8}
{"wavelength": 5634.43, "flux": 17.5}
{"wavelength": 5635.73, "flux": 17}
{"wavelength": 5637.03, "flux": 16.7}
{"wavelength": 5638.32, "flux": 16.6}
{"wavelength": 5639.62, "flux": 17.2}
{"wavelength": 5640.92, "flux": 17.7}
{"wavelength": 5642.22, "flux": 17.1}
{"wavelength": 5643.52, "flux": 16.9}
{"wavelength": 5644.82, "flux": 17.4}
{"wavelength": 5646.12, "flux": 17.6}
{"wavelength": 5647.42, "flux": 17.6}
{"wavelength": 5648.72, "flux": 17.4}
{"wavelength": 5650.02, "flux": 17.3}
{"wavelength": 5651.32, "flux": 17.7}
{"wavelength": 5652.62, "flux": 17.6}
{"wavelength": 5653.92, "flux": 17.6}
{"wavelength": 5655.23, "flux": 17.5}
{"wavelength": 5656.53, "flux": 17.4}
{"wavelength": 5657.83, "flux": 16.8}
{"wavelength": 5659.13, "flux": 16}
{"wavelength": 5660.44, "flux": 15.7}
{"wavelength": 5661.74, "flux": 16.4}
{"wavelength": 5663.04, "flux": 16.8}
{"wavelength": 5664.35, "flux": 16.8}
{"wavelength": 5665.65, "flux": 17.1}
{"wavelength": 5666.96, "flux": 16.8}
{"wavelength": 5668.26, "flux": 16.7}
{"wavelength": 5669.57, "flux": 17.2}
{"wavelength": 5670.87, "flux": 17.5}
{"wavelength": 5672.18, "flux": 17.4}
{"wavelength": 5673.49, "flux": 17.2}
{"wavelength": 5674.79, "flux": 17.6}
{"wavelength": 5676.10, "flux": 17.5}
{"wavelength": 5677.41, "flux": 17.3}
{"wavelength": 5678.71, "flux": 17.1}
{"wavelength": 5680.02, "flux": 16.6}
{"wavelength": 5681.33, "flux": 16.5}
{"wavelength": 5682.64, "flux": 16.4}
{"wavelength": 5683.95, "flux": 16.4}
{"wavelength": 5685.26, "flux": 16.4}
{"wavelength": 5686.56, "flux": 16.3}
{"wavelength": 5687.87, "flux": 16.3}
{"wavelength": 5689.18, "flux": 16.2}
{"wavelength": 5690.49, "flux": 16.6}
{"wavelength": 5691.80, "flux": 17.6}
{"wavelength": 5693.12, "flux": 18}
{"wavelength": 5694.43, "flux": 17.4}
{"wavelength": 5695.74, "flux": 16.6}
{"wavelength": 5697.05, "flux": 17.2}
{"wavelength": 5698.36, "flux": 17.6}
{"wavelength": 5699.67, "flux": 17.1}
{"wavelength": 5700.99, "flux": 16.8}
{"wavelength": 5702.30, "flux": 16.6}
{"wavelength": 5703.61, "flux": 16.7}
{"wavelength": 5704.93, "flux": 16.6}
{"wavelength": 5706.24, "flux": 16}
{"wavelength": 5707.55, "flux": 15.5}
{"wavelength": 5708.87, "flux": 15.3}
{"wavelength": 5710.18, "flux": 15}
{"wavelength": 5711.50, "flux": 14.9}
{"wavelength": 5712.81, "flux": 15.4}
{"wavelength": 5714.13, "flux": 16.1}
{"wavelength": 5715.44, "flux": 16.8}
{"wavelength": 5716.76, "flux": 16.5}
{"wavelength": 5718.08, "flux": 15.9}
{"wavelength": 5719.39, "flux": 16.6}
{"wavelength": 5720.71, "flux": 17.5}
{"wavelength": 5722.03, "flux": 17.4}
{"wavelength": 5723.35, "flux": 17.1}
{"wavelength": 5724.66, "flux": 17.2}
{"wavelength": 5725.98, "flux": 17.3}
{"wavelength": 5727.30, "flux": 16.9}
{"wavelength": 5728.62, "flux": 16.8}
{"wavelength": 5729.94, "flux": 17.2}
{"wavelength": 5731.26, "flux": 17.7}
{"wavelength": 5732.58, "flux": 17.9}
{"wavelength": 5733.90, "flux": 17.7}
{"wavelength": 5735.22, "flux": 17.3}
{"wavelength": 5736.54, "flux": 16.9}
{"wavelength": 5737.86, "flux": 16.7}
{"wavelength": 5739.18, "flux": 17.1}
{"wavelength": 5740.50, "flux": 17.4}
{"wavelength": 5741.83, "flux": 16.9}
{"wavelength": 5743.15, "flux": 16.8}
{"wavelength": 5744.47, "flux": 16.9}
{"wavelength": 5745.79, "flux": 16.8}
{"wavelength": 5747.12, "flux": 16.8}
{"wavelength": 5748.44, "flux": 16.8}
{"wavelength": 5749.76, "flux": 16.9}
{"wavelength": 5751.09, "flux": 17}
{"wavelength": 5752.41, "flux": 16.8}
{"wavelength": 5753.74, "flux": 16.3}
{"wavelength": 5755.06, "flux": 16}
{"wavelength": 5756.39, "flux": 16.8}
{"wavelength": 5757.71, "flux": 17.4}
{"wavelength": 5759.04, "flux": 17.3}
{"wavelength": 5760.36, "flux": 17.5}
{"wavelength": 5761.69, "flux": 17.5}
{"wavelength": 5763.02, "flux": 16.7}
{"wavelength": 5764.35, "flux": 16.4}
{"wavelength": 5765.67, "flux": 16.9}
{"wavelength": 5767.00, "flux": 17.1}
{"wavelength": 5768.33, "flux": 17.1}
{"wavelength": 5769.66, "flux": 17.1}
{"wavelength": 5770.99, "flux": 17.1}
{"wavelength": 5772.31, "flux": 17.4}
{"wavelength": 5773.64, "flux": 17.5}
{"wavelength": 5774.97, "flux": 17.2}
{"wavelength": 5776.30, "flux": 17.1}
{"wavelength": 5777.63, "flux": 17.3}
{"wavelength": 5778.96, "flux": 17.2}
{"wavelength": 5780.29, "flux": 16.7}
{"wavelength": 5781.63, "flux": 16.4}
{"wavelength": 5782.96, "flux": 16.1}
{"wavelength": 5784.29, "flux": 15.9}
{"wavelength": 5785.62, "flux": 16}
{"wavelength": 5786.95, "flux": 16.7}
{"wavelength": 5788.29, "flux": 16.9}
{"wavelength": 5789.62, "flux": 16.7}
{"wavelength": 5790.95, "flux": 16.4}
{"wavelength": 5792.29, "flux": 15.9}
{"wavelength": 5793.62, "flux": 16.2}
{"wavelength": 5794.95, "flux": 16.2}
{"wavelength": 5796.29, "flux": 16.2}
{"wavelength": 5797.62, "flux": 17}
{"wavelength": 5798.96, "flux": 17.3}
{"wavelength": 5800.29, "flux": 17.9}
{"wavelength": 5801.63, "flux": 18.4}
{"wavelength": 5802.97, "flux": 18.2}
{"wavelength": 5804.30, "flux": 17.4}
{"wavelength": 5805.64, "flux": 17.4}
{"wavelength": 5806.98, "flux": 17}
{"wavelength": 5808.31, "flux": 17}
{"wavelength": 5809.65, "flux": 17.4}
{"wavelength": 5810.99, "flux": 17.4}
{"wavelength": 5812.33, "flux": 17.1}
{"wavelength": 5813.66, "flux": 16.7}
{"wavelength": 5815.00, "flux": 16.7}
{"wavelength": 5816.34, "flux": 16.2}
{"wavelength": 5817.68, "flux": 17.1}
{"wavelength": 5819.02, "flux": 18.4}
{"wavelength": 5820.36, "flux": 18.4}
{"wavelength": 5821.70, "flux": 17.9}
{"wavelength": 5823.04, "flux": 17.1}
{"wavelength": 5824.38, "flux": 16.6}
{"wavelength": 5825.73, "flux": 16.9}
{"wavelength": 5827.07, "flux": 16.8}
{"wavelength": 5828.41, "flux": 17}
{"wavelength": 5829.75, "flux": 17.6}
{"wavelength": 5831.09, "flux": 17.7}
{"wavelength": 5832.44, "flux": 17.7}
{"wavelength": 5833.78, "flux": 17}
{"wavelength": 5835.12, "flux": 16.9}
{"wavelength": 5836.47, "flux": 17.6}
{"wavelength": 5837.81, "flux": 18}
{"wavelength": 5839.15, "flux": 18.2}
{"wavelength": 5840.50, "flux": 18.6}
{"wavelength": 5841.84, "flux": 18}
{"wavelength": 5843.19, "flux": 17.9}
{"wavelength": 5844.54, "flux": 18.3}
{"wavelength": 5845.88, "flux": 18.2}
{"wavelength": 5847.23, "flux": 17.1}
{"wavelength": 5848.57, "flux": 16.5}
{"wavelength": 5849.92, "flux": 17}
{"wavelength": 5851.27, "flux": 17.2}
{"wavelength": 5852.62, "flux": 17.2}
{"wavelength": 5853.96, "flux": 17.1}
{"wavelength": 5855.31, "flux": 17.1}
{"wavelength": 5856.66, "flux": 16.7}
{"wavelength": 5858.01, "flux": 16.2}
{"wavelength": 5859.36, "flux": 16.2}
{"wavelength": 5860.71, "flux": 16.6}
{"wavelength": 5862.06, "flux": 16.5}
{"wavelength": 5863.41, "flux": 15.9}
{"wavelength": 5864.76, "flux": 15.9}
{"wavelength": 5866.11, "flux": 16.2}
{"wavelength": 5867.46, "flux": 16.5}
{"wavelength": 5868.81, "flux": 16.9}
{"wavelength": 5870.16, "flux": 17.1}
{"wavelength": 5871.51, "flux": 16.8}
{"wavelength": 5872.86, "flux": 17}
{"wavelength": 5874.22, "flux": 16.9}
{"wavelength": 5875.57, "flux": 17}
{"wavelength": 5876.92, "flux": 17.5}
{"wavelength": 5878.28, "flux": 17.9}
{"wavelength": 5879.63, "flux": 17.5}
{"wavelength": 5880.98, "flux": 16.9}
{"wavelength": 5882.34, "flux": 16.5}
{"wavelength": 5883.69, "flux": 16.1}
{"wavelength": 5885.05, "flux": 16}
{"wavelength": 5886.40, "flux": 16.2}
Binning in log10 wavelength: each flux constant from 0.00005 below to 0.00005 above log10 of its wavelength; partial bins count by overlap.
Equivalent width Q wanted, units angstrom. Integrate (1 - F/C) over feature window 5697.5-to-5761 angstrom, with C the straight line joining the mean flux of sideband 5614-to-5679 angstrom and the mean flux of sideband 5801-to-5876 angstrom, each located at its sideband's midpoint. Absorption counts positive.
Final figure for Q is 1.35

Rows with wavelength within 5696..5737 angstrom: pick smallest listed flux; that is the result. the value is 14.9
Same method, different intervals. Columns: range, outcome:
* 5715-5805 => 15.9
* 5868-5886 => 16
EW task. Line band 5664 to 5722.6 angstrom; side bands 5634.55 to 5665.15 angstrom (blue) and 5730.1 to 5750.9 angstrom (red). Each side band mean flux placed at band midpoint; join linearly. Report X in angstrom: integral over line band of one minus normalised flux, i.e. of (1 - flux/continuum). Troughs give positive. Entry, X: 1.4 angstrom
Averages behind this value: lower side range 17.1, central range 16.7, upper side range 17.1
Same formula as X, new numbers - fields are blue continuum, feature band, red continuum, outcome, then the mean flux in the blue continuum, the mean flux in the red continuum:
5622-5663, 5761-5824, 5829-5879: 0.51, 17.2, 17.2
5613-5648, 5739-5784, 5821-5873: 0.46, 17.1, 17.1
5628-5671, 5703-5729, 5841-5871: 1.09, 17.2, 16.9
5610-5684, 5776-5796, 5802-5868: 0.79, 17.1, 17.2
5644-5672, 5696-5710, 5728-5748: 0.51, 17.1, 17.1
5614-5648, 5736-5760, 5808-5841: 0.51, 17.1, 17.4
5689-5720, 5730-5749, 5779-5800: -0.75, 16.5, 16.5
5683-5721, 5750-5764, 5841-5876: -0.24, 16.5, 16.9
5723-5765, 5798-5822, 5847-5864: -0.84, 17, 16.7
